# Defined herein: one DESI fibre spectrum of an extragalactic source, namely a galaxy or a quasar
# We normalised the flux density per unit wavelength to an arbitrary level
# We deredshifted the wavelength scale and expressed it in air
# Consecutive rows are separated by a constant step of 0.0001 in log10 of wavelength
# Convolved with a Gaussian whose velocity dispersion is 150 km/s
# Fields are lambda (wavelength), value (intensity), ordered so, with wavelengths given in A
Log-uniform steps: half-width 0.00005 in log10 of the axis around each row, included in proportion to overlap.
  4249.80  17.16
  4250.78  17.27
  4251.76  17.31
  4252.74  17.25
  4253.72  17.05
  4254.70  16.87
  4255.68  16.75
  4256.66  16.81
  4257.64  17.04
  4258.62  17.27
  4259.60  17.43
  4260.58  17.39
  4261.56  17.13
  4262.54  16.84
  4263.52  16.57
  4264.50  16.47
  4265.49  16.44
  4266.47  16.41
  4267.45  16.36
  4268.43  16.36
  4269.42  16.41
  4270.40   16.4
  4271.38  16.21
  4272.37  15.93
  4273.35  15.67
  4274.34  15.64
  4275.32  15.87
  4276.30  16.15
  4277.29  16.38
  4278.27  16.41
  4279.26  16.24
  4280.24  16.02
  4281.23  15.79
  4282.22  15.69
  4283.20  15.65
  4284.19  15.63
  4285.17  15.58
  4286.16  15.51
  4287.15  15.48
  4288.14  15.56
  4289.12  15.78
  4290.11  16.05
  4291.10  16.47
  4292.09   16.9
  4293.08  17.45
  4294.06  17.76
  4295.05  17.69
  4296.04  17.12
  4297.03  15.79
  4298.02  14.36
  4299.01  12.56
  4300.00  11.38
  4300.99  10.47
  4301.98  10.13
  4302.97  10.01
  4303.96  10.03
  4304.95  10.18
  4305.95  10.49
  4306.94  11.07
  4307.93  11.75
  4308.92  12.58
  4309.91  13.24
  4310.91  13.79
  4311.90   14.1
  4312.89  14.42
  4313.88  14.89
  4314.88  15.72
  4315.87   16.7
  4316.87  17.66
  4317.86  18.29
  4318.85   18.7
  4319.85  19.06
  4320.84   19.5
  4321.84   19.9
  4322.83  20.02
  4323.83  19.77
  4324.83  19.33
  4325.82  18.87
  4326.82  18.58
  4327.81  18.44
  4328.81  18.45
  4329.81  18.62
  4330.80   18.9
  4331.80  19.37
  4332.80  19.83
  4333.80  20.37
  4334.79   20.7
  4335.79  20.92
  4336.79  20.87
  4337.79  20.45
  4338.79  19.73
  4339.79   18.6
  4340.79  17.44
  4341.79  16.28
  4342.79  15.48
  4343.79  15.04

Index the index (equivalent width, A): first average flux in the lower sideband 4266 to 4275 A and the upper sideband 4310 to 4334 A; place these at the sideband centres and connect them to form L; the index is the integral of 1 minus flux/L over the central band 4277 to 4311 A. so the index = 5.1 A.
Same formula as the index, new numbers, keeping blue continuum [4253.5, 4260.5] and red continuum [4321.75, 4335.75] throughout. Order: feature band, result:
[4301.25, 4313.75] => 4.57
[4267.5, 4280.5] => 1.09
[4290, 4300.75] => 1.56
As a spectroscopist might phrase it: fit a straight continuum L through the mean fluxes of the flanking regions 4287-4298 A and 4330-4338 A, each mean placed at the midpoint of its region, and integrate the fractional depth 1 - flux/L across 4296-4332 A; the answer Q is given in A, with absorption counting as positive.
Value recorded 5.9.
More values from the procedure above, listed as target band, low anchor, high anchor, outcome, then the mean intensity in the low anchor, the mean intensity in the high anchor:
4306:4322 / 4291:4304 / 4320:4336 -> 1.57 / 14.2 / 19.4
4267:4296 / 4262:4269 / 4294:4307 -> -3.00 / 16.5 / 12.7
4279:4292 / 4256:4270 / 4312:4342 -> 1.20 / 16.8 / 18.6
